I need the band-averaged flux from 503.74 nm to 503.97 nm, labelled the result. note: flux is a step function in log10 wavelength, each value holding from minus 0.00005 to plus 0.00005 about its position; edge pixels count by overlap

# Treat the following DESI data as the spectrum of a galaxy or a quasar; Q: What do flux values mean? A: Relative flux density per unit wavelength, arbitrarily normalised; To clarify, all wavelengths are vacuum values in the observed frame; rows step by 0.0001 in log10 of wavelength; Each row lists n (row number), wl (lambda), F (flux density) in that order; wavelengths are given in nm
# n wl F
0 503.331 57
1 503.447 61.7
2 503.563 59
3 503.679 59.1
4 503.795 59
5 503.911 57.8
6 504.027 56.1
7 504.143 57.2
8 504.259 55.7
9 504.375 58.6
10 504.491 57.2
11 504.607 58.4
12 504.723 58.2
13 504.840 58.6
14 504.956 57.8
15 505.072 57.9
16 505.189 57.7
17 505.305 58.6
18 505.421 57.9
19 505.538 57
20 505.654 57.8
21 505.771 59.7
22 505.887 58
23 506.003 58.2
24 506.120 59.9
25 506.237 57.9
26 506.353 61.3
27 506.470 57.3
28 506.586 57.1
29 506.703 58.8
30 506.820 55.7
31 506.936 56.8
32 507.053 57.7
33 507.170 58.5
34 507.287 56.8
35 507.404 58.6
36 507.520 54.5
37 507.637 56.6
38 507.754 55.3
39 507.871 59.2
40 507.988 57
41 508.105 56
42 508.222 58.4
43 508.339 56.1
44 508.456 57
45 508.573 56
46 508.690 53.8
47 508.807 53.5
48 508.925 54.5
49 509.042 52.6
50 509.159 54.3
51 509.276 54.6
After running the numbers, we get 58.4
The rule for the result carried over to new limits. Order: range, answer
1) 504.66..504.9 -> 58.3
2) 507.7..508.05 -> 57.2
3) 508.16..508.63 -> 56.9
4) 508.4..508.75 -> 55.6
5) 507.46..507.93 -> 56.5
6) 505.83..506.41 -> 59.1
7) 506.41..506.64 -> 57.3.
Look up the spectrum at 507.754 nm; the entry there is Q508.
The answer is 55.3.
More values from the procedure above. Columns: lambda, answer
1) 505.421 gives 57.9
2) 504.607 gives 58.4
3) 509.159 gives 54.3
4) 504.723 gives 58.2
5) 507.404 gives 58.6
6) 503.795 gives 59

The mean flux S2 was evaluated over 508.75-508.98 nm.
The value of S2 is 53.8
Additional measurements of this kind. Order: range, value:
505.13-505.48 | 58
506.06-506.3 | 58.9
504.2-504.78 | 57.7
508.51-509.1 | 54.1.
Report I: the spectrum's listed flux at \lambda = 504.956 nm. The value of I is 57.8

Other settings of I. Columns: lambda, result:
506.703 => 58.8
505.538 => 57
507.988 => 57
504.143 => 57.2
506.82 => 55.7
